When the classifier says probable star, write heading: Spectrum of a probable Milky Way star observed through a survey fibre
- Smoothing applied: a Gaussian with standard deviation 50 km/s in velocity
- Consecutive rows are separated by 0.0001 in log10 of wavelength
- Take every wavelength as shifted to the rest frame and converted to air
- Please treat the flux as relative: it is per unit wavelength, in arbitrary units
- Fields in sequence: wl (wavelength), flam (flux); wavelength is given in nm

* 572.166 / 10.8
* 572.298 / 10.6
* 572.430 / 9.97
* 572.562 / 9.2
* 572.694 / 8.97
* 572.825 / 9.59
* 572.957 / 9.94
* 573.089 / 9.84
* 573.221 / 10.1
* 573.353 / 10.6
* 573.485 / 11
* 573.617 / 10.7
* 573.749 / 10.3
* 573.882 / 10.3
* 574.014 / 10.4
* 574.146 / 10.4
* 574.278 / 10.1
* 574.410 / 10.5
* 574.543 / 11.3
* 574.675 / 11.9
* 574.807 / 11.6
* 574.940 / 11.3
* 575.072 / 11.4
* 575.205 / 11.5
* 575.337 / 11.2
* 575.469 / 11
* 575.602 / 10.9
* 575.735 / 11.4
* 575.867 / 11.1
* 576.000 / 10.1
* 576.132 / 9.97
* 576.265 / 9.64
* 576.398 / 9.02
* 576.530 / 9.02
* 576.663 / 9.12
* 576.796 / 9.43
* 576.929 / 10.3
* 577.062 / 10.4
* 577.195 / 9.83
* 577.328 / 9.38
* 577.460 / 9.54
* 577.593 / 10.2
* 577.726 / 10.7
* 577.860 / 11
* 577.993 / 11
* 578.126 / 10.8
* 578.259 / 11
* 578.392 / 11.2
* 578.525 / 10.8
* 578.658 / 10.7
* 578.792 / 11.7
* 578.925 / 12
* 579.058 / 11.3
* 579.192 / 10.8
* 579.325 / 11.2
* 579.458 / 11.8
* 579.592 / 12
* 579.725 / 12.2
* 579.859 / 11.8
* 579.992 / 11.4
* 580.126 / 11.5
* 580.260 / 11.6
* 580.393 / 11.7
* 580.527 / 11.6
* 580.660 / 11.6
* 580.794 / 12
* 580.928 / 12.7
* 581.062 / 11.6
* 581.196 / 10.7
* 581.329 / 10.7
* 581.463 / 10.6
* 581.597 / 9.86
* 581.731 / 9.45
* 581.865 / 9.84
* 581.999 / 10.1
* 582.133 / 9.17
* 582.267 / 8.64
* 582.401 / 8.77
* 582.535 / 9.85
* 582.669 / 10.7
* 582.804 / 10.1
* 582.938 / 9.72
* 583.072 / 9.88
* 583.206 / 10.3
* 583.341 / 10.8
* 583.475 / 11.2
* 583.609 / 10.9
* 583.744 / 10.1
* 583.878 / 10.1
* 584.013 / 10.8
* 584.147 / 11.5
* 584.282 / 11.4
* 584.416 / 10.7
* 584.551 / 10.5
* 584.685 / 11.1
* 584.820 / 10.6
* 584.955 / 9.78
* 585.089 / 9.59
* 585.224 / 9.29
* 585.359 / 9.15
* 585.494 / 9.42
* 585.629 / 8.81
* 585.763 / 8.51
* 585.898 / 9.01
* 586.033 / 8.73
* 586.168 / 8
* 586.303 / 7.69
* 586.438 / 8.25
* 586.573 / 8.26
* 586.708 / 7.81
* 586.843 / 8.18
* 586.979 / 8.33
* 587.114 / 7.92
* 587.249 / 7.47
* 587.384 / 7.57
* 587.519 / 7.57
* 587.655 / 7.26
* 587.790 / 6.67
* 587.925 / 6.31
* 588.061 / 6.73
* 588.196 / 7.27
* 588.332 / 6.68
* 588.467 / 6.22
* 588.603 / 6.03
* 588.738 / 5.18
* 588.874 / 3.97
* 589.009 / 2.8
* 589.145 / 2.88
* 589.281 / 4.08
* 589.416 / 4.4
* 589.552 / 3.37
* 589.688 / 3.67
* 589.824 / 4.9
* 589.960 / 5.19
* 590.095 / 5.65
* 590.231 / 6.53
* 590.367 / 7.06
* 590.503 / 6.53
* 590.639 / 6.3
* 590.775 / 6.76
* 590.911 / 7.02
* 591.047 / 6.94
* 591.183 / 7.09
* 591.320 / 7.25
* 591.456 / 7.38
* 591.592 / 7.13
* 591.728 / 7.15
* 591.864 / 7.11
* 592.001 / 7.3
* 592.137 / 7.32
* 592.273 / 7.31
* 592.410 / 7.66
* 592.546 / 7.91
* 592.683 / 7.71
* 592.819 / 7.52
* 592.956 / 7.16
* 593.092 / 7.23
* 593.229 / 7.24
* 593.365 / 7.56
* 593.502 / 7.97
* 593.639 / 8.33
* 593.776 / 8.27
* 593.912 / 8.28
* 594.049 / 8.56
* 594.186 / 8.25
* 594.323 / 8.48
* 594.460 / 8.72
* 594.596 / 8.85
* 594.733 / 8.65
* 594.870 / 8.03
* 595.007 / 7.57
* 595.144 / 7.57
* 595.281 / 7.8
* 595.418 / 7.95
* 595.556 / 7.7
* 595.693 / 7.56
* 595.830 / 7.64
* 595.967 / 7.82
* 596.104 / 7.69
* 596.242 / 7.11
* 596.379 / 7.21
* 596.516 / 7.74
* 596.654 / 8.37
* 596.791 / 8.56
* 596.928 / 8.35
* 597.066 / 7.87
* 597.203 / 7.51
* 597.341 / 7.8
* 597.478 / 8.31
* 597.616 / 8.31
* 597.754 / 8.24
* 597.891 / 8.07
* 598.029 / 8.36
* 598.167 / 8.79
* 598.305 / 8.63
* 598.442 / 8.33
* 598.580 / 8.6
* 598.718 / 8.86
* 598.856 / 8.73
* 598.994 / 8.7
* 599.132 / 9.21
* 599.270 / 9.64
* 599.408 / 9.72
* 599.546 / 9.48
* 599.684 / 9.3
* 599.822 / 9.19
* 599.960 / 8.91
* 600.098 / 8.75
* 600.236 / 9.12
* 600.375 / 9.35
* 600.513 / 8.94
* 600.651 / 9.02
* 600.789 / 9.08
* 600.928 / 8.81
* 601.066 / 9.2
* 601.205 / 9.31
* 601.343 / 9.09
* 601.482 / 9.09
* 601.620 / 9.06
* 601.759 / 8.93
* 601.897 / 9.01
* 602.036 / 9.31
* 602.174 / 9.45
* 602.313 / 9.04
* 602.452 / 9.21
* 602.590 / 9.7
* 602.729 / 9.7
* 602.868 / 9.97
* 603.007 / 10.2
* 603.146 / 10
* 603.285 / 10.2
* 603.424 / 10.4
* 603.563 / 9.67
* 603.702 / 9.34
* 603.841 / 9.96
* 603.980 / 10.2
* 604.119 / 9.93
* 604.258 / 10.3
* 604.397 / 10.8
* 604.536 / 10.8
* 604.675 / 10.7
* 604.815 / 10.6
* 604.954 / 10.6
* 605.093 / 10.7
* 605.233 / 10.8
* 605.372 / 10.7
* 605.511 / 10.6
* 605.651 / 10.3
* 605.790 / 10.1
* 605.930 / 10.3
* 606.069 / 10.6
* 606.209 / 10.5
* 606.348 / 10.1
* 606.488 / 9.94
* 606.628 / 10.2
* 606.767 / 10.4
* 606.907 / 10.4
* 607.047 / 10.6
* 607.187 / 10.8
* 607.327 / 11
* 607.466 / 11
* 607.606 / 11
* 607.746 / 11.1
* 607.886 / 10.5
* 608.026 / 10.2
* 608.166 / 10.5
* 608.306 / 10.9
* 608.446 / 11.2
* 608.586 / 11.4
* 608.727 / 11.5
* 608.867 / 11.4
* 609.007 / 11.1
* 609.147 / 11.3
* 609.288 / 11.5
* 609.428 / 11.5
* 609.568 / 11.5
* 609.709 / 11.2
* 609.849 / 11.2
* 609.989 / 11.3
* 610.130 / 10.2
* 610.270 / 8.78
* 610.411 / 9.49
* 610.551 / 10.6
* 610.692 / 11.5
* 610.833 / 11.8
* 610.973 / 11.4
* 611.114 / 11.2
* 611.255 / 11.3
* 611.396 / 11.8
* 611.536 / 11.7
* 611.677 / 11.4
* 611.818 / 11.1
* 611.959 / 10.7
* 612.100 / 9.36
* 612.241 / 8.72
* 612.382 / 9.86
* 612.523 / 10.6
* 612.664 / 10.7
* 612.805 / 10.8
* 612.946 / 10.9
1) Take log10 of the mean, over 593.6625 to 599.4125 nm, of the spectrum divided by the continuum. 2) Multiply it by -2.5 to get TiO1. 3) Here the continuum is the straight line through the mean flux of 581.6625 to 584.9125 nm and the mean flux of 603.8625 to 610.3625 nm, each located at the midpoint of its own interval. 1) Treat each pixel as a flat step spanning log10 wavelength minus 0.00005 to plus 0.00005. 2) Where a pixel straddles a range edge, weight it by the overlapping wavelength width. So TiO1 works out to 0.264 mag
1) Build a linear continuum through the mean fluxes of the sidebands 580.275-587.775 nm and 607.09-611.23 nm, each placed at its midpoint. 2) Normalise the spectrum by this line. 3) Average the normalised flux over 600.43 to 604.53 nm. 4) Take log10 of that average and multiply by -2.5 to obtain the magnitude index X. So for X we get 0.12 mag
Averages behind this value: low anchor 9.73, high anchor 11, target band 9.57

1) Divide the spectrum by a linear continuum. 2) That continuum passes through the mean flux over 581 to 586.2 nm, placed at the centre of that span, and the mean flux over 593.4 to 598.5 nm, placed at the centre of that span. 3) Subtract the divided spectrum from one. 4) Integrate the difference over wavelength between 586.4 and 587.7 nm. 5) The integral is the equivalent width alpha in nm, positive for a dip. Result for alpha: 0.221 nm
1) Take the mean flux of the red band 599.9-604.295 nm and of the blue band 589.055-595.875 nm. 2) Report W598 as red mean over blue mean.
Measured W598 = 1.3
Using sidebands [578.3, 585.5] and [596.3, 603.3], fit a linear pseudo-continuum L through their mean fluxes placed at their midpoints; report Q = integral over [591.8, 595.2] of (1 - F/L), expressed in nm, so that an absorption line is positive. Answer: 0.60 nm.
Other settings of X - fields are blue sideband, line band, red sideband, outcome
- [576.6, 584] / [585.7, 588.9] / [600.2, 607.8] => 0.384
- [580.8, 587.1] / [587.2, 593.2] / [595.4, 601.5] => 0.408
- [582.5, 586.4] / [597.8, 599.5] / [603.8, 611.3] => 0.183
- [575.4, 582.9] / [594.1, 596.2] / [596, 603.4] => 0.157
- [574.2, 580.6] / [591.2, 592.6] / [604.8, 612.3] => 0.422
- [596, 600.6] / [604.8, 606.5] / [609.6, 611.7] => -0.050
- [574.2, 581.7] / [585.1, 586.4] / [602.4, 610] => 0.228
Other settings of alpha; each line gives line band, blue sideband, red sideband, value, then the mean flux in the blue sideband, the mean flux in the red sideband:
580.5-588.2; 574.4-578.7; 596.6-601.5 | 0.35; 10.6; 8.77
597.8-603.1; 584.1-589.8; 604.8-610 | 0.33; 7.55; 10.8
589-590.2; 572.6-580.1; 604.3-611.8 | 0.73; 10.7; 10.8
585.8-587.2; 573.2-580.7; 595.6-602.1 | 0.23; 10.8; 8.61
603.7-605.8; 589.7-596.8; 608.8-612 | -0.12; 7.44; 11.1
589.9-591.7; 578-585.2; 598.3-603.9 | 0.60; 10.8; 9.28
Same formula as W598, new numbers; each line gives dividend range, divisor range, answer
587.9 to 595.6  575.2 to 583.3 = 0.64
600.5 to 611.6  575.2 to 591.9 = 1.14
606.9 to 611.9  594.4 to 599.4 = 1.34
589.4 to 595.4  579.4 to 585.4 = 0.67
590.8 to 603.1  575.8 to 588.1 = 0.83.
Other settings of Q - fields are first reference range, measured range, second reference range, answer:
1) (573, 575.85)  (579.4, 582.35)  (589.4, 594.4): -0.493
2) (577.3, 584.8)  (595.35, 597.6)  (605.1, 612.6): 0.614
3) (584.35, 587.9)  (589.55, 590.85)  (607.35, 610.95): 0.481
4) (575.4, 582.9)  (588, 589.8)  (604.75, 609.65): 0.982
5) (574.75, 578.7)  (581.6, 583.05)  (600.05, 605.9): 0.095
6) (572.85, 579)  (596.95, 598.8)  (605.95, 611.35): 0.423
